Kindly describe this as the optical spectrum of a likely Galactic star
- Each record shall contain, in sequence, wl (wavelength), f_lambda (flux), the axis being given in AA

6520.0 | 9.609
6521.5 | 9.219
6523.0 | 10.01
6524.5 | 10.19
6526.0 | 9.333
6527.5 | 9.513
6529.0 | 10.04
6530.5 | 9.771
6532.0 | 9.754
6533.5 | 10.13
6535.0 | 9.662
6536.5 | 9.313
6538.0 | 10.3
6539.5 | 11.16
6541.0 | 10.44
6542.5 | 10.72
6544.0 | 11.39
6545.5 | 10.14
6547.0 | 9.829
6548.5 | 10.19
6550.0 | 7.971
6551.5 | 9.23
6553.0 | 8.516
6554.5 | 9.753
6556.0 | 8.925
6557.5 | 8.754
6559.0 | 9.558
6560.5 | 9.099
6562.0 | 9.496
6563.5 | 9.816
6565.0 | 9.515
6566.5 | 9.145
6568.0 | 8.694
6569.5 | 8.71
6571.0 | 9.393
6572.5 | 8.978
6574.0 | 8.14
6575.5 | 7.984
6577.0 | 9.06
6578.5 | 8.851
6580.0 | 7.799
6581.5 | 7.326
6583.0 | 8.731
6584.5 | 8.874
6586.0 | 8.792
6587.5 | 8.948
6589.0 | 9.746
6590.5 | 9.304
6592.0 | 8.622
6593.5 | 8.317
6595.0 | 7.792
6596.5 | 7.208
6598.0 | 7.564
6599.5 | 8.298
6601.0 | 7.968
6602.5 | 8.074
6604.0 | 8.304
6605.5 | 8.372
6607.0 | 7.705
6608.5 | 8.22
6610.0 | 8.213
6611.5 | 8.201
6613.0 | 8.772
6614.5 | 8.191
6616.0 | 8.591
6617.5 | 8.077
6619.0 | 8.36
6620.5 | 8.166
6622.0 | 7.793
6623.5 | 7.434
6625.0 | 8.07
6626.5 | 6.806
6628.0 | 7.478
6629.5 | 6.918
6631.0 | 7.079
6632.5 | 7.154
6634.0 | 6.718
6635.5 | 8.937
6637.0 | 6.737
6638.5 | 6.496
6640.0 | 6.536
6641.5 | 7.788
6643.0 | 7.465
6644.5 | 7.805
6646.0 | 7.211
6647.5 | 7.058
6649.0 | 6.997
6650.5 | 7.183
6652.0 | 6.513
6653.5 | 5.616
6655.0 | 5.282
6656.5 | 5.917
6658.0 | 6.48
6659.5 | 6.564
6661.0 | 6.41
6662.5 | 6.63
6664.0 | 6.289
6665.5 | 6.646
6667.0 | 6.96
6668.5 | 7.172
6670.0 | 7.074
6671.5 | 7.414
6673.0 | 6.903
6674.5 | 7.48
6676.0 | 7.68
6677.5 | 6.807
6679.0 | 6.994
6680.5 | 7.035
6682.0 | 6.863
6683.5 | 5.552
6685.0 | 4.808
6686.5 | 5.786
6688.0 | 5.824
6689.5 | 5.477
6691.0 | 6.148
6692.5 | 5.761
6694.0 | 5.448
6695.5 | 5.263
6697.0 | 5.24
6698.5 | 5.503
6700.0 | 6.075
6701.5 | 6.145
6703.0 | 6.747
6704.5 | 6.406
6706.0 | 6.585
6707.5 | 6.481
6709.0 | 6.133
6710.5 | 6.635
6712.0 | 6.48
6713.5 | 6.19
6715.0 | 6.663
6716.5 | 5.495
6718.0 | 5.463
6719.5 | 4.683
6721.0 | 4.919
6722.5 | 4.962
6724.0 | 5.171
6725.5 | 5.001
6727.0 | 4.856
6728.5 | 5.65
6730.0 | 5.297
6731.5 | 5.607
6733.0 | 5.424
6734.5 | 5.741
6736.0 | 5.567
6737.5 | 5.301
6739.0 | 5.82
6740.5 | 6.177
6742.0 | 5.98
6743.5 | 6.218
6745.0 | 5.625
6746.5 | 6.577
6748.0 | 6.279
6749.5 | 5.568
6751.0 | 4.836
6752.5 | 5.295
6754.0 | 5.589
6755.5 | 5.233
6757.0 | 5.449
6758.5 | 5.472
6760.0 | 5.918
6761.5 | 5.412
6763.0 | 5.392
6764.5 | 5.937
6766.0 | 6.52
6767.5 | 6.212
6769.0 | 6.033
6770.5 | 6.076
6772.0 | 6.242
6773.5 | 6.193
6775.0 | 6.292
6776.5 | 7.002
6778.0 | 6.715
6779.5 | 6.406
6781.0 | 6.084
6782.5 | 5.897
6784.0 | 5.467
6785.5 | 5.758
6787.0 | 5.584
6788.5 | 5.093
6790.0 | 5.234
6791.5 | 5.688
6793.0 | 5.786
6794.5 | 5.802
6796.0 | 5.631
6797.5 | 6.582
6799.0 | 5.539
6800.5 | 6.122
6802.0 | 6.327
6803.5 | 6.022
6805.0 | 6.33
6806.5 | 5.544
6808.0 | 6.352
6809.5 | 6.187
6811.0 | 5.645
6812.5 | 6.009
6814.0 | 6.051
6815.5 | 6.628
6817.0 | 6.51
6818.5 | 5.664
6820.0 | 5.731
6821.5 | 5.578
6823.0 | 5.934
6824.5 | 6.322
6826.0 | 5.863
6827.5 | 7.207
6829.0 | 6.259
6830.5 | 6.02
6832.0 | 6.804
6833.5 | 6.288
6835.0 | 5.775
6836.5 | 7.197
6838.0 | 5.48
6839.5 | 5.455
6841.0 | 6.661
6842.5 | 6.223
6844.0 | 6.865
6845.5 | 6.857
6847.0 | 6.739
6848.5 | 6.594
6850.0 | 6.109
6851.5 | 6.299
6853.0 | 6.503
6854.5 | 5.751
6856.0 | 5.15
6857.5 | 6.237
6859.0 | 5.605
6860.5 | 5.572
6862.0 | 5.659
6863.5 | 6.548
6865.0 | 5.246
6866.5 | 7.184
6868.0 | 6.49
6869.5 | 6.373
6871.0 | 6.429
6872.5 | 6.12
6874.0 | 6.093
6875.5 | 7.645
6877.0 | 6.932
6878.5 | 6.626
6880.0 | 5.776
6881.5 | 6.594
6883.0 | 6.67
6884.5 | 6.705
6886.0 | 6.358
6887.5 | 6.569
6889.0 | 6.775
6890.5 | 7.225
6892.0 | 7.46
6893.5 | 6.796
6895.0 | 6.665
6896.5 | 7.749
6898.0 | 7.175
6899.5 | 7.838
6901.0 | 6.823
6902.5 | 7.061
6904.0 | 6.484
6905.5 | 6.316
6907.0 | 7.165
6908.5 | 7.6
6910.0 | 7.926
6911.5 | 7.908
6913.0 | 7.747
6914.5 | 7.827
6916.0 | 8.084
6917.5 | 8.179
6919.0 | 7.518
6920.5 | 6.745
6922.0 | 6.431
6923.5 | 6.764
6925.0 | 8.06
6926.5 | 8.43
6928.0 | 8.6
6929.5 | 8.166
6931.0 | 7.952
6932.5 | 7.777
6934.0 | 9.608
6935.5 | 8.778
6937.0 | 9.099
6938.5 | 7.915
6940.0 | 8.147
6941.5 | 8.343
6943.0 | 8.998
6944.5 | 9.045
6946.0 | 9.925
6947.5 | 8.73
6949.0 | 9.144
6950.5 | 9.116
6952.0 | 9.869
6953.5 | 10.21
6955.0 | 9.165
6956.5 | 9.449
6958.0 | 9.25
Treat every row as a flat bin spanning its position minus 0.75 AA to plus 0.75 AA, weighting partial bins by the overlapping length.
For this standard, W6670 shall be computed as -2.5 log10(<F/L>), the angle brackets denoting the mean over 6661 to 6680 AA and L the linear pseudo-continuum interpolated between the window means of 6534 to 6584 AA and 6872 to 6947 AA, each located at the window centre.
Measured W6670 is 0.242 mag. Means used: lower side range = 9.29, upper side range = 7.51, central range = 6.98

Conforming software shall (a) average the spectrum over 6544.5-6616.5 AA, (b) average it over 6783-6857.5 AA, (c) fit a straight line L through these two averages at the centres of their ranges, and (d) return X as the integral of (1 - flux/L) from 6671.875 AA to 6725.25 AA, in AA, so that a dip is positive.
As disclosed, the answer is 9.8 AA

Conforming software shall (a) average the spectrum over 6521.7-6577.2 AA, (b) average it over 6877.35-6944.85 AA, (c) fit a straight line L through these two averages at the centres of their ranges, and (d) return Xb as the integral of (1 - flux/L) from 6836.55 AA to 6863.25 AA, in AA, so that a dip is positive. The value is 5.8 AA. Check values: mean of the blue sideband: 9.53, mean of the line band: 6.14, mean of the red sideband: 7.51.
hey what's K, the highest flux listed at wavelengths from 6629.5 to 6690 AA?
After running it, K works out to 8.937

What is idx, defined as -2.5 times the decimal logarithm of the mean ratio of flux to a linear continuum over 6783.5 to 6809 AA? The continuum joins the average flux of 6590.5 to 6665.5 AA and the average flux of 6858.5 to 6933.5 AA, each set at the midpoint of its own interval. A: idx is 0.23 mag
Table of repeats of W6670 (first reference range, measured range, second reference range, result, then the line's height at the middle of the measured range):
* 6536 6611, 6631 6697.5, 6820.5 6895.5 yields 0.23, 8.12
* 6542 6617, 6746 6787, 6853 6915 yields 0.26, 7.5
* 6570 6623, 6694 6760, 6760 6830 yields 0.19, 6.82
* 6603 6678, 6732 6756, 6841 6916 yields 0.23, 7.03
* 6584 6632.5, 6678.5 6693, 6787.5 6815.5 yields 0.20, 7.23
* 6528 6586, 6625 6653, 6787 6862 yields 0.16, 8.34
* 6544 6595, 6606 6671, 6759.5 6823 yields 0.12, 8.06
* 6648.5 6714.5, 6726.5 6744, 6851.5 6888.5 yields 0.13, 6.33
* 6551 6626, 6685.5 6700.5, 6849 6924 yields 0.37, 7.91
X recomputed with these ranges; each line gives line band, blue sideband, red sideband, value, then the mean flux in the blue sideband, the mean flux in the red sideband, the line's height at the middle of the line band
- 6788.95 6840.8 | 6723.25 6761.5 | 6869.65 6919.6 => 1.92 AA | 5.58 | 7.05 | 6.28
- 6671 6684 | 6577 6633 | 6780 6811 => 0.49 AA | 8.13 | 5.85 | 7.26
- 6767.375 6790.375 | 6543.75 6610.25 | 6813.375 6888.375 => 3.02 AA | 8.77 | 6.28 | 6.93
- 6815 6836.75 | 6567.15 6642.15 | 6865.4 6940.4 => 3.69 AA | 8.09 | 7.29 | 7.5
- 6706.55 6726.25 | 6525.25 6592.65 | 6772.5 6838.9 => 4.14 AA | 9.32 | 6.06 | 7.24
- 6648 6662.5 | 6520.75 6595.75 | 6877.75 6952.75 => 4.10 AA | 9.3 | 7.71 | 8.87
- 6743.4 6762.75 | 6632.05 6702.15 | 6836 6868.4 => 2.29 AA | 6.55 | 6.19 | 6.38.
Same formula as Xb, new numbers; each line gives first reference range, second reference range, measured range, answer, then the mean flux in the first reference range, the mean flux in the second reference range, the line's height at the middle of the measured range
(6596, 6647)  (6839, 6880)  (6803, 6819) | 1.2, 7.73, 6.29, 6.58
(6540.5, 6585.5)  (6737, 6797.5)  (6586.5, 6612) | 0.8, 9.16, 5.86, 8.57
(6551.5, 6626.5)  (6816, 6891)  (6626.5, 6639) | 1.5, 8.52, 6.3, 8.16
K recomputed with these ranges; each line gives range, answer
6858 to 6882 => 7.645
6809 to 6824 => 6.628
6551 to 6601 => 9.816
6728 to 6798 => 7.002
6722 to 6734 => 5.65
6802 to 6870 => 7.207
